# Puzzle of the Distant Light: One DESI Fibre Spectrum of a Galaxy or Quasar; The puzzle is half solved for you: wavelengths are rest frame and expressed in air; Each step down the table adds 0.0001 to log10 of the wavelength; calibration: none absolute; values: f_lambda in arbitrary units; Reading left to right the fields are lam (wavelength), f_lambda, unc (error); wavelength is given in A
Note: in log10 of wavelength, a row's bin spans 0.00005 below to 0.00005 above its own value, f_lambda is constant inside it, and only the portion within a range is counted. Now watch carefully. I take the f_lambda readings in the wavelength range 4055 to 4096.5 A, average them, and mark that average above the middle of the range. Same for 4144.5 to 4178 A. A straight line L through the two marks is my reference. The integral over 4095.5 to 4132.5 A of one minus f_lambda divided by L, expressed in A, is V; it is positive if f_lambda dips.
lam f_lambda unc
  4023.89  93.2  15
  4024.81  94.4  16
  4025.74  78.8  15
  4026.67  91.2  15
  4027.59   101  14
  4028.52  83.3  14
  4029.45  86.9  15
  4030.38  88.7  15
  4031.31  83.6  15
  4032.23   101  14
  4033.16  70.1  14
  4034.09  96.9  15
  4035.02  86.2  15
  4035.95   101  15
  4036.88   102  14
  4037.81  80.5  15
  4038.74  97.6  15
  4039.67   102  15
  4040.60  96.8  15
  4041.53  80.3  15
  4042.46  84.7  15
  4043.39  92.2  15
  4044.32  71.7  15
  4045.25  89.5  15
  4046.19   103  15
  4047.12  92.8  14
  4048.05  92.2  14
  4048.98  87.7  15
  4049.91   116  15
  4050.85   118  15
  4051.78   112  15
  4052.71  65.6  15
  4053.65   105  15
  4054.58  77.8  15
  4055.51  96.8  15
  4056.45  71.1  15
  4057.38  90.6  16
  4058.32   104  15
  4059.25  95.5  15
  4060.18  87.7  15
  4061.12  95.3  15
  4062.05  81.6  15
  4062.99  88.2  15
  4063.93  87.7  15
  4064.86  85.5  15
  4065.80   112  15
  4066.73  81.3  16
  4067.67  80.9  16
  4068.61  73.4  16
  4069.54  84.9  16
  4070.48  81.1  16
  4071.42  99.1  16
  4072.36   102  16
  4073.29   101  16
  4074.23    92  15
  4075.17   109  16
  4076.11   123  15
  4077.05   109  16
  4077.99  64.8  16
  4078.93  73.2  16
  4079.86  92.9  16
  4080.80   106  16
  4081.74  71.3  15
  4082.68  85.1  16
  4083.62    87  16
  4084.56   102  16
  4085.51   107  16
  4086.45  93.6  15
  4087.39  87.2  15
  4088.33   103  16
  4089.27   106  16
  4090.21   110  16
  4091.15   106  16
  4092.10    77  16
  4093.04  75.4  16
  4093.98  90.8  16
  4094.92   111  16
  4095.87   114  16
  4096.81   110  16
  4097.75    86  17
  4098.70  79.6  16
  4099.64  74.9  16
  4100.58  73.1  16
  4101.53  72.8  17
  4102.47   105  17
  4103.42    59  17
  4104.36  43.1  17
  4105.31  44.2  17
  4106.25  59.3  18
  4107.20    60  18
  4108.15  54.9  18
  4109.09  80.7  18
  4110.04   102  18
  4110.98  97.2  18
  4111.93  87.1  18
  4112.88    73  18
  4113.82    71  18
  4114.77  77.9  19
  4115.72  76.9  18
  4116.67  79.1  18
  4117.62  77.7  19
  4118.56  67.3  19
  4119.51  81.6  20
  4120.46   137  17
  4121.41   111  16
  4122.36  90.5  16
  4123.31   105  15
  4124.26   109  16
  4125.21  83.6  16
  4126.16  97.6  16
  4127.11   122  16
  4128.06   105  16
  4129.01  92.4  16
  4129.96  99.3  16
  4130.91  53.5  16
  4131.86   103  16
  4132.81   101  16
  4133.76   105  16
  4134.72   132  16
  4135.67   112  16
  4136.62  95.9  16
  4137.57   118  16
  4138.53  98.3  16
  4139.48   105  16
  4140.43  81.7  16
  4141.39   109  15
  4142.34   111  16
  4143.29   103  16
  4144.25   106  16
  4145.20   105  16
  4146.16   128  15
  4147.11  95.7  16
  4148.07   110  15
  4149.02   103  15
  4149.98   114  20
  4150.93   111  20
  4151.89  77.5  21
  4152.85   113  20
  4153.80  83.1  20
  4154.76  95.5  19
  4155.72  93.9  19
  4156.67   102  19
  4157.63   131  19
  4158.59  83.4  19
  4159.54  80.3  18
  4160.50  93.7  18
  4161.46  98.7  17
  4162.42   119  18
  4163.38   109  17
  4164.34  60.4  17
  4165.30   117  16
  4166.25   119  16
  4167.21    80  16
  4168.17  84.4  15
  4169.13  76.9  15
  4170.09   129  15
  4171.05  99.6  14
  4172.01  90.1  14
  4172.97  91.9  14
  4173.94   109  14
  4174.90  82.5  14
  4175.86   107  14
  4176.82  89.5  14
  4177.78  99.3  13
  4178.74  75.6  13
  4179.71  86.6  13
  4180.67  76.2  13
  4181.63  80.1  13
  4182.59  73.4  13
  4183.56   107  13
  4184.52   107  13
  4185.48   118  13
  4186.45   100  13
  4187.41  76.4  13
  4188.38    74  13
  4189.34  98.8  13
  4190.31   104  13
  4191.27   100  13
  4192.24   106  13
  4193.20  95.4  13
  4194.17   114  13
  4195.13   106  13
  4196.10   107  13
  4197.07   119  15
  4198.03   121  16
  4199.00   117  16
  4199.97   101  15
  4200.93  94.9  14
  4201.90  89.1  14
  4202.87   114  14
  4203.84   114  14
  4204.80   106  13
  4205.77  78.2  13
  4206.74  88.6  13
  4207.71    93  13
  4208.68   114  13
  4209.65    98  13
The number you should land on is 4.2 A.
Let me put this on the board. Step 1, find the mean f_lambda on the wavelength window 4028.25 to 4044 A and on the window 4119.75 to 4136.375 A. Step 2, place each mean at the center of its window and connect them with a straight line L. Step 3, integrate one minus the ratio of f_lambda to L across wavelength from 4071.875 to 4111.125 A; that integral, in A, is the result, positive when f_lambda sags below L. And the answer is 3.9 A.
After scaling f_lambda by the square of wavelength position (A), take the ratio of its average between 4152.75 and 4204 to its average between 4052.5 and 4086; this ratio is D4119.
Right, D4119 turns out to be 1.1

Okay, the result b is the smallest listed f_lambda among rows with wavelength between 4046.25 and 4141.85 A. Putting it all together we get 43.1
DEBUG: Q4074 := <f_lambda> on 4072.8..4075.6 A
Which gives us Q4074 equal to 101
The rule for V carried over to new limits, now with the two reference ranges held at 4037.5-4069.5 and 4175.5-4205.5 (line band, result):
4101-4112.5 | 2.7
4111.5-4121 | 1.2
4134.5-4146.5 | -1.4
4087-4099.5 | -0.4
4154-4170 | 0.1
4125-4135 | -0.4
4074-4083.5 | 0.0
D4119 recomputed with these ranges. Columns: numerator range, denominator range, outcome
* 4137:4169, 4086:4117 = 1.25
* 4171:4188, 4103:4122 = 1.24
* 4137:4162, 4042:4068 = 1.16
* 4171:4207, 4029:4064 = 1.14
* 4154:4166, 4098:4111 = 1.42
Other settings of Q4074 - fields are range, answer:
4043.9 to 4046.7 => 88.2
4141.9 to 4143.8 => 107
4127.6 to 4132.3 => 90.6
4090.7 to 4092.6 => 90.8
